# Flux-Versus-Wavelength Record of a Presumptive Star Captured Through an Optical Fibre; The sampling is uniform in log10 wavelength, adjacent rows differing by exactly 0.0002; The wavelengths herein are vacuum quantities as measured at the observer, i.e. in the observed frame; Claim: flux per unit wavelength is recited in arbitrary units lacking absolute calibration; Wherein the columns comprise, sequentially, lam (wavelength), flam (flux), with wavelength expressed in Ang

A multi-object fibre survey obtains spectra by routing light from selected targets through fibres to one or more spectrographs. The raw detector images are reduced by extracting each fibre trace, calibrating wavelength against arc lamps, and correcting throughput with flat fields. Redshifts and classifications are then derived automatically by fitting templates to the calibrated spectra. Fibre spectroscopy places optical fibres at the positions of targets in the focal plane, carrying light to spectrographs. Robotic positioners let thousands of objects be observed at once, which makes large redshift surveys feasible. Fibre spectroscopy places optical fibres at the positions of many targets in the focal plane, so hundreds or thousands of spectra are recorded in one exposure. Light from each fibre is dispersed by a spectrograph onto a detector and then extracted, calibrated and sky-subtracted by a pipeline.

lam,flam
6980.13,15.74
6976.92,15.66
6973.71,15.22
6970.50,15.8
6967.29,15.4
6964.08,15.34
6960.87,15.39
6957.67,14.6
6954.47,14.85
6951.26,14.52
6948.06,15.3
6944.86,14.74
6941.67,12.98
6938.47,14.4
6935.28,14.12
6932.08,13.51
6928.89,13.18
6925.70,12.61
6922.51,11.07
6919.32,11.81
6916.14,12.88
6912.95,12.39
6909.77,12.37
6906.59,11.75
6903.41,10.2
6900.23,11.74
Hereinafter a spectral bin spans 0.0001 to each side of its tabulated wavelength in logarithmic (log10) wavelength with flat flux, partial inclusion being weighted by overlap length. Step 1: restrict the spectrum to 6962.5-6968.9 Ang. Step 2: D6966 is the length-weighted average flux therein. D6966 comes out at 15.4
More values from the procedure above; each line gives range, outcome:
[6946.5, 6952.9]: 14.9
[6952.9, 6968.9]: 15.1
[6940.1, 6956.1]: 14.5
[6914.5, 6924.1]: 11.9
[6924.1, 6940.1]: 13.6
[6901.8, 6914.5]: 11.7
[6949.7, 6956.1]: 14.7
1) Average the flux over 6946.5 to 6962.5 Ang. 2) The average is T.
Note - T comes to 14.9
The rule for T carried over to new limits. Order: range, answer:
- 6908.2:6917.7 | 12.5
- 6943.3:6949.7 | 15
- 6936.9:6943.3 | 13.7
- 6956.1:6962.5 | 15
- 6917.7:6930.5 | 12.2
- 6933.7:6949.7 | 14.3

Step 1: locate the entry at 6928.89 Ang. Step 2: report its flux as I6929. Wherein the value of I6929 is 13.18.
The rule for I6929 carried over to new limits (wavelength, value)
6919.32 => 11.81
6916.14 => 12.88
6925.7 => 12.61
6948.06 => 15.3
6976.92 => 15.66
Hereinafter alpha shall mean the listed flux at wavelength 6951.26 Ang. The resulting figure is 14.52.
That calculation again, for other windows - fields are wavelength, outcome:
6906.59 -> 11.75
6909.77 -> 12.37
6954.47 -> 14.85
